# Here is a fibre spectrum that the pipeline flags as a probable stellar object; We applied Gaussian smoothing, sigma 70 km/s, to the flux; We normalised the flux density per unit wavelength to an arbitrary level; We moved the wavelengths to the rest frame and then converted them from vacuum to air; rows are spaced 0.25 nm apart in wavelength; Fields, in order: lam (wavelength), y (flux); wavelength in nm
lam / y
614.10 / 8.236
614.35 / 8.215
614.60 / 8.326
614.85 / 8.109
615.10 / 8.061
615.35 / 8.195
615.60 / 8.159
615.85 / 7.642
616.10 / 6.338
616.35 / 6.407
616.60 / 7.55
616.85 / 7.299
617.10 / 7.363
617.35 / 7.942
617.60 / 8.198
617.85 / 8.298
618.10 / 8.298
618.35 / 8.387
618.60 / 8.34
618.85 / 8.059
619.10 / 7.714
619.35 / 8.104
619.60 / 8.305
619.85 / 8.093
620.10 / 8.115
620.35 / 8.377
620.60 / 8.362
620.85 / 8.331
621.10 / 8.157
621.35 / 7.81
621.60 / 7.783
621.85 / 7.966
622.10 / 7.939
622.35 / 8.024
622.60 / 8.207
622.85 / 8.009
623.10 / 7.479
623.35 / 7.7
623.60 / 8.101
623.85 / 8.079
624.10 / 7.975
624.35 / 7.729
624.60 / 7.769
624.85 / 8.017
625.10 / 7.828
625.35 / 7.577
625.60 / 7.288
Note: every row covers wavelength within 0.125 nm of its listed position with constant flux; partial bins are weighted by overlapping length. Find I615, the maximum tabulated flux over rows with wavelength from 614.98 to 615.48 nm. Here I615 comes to 8.195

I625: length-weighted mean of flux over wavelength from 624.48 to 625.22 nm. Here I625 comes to 7.87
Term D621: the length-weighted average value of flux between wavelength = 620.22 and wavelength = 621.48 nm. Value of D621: 8.21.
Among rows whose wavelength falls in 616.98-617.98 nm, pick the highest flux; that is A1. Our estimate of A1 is 8.298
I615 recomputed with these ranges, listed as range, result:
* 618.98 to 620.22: 8.305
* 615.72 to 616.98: 7.642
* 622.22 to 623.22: 8.207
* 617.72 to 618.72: 8.387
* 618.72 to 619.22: 8.059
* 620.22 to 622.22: 8.377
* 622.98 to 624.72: 8.101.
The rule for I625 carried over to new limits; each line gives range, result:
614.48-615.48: 8.17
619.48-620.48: 8.22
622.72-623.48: 7.73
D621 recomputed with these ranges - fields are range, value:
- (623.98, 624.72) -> 7.82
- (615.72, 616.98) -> 7.05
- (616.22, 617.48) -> 7.31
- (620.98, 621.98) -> 7.93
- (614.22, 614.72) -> 8.27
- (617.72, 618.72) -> 8.33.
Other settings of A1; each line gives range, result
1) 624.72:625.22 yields 8.017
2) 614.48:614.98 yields 8.326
